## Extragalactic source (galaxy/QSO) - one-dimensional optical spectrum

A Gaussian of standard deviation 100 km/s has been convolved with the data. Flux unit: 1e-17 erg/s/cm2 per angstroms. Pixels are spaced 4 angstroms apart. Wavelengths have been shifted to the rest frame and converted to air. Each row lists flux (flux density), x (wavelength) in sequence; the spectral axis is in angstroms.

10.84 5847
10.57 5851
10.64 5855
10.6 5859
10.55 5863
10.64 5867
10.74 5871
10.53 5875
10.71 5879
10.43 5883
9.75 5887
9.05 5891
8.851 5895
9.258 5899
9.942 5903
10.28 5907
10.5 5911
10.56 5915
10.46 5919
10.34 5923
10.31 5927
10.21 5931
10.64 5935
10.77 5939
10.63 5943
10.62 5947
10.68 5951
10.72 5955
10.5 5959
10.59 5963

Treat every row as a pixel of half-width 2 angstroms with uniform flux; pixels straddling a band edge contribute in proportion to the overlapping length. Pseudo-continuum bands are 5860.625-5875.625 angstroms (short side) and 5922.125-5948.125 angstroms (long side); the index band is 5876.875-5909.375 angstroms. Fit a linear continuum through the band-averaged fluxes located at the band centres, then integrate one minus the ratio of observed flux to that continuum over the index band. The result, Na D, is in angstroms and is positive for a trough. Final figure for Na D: 2.4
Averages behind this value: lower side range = 10.6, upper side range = 10.5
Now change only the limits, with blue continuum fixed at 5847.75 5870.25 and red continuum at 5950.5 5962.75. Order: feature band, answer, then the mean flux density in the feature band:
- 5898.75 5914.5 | 0.7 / 10.1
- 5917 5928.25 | 0.3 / 10.4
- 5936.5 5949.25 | -0.1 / 10.7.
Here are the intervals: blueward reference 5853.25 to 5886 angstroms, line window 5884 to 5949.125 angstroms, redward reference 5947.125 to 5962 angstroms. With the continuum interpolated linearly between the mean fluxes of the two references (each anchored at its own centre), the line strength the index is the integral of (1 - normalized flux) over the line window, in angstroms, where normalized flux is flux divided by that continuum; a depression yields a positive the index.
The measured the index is 2.9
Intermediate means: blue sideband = 10.6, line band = 10.1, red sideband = 10.6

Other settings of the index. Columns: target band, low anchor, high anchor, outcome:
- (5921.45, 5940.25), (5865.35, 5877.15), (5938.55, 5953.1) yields 0.4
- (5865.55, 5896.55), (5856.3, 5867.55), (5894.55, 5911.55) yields 0.4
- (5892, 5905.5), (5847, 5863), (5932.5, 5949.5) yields 1.6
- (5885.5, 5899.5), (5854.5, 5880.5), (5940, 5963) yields 1.9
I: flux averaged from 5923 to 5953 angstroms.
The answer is 10.5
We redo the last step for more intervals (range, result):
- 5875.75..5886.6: 10.4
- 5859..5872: 10.6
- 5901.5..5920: 10.4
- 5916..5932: 10.4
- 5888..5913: 9.65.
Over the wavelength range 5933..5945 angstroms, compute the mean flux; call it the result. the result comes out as 10.7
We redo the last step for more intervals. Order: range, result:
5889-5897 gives 8.95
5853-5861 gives 10.6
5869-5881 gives 10.7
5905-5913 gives 10.4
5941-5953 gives 10.6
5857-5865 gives 10.6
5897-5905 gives 9.6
